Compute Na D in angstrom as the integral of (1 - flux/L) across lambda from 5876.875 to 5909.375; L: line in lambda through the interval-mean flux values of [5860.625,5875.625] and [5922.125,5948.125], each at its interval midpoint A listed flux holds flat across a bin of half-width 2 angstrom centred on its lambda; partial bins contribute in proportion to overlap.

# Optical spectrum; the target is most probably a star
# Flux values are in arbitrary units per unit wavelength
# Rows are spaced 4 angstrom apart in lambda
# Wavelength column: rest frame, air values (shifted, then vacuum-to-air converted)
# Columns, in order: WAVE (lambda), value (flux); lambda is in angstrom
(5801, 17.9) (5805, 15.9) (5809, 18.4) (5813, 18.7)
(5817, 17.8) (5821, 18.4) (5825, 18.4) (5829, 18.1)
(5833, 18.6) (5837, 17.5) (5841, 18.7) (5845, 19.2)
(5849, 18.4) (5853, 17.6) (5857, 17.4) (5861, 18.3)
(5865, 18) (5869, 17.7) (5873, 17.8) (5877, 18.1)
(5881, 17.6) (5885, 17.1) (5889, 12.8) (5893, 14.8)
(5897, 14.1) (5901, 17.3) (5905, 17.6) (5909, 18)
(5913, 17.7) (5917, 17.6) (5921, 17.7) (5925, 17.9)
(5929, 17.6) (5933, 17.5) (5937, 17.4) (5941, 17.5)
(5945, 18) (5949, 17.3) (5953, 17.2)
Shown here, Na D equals 2.9 angstrom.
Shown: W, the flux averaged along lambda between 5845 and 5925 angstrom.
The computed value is 17.2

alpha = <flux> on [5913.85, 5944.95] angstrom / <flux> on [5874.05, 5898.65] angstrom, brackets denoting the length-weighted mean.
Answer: 1.11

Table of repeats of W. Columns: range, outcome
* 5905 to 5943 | 17.7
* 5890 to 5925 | 16.8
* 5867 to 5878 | 17.8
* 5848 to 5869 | 17.9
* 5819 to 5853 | 18.4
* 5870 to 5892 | 16.6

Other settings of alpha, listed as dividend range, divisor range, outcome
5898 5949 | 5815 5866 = 0.97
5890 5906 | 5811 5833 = 0.85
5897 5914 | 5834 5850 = 0.93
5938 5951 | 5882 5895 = 1.16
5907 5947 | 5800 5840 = 0.98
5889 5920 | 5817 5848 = 0.90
